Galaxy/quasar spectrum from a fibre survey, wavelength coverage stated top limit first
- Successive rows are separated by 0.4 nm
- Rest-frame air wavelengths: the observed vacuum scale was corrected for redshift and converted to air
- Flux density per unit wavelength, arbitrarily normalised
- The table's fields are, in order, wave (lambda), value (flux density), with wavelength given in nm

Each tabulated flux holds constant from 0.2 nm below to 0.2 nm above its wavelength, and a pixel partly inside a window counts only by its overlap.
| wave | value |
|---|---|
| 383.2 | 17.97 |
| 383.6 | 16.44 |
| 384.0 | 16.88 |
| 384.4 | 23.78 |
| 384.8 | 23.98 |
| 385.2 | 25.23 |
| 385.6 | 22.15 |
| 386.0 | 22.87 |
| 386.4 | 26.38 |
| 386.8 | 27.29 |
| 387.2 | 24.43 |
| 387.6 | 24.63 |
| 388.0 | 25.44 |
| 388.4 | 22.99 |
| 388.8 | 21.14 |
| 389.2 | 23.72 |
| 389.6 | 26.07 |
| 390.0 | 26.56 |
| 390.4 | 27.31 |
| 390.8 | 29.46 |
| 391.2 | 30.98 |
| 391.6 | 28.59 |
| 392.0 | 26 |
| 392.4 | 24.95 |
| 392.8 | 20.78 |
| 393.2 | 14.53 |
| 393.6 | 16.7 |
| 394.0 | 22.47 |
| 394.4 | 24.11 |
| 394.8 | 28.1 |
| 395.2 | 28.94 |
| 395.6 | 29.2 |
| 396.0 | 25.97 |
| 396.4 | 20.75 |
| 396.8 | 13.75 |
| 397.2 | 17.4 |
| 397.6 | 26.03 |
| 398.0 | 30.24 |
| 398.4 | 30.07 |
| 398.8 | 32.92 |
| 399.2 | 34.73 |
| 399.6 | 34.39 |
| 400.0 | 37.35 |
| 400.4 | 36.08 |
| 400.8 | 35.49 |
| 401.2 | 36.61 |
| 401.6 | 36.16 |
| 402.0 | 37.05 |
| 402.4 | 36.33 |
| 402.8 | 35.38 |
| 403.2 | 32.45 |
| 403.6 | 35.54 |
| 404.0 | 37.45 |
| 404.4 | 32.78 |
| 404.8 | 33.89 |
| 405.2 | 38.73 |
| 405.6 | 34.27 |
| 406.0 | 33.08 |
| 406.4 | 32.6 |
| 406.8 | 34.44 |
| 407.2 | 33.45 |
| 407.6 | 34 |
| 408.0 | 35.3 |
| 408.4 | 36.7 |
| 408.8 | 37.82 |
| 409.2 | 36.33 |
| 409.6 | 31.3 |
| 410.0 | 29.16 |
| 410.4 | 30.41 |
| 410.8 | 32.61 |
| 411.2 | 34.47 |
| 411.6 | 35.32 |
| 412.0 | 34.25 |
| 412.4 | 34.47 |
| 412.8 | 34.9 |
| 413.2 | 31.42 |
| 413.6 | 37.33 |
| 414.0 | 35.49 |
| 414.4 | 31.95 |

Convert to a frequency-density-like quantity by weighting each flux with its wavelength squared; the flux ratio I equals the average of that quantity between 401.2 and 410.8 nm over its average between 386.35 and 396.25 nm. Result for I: 1.5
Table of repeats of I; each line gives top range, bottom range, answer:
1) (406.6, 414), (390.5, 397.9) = 1.54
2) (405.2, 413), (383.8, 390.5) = 1.58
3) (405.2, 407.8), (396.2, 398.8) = 1.49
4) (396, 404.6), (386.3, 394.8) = 1.36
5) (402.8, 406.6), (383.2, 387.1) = 1.69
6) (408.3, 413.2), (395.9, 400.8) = 1.25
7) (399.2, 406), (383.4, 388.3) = 1.66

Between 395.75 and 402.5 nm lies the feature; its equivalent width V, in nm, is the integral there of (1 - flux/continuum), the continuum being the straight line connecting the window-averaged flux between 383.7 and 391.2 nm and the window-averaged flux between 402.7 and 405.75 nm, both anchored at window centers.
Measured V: 0.31 nm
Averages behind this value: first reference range 24.5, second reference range 35.1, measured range 30.6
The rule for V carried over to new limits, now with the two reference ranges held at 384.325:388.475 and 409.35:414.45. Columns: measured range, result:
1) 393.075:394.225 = 0.37 nm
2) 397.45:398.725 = -0.03 nm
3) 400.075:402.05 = -0.44 nm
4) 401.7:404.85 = -0.50 nm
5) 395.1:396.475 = 0.06 nm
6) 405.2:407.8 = -0.21 nm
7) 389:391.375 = -0.13 nm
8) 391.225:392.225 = -0.06 nm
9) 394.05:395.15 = 0.06 nm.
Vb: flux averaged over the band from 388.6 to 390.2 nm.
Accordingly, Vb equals 24.4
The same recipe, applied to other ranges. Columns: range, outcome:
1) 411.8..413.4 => 33.8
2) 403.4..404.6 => 35.3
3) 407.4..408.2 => 34.7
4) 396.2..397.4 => 17.3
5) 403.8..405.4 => 35.7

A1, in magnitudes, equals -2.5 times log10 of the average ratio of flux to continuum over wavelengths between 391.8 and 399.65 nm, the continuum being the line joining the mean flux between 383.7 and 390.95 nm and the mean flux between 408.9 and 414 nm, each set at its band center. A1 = 0.11 mag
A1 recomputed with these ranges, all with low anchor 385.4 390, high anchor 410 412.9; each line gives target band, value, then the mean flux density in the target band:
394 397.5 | 0.164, 23.5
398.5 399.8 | -0.173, 33.7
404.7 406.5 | -0.115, 34.7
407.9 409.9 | -0.088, 35.2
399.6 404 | -0.203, 35.9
